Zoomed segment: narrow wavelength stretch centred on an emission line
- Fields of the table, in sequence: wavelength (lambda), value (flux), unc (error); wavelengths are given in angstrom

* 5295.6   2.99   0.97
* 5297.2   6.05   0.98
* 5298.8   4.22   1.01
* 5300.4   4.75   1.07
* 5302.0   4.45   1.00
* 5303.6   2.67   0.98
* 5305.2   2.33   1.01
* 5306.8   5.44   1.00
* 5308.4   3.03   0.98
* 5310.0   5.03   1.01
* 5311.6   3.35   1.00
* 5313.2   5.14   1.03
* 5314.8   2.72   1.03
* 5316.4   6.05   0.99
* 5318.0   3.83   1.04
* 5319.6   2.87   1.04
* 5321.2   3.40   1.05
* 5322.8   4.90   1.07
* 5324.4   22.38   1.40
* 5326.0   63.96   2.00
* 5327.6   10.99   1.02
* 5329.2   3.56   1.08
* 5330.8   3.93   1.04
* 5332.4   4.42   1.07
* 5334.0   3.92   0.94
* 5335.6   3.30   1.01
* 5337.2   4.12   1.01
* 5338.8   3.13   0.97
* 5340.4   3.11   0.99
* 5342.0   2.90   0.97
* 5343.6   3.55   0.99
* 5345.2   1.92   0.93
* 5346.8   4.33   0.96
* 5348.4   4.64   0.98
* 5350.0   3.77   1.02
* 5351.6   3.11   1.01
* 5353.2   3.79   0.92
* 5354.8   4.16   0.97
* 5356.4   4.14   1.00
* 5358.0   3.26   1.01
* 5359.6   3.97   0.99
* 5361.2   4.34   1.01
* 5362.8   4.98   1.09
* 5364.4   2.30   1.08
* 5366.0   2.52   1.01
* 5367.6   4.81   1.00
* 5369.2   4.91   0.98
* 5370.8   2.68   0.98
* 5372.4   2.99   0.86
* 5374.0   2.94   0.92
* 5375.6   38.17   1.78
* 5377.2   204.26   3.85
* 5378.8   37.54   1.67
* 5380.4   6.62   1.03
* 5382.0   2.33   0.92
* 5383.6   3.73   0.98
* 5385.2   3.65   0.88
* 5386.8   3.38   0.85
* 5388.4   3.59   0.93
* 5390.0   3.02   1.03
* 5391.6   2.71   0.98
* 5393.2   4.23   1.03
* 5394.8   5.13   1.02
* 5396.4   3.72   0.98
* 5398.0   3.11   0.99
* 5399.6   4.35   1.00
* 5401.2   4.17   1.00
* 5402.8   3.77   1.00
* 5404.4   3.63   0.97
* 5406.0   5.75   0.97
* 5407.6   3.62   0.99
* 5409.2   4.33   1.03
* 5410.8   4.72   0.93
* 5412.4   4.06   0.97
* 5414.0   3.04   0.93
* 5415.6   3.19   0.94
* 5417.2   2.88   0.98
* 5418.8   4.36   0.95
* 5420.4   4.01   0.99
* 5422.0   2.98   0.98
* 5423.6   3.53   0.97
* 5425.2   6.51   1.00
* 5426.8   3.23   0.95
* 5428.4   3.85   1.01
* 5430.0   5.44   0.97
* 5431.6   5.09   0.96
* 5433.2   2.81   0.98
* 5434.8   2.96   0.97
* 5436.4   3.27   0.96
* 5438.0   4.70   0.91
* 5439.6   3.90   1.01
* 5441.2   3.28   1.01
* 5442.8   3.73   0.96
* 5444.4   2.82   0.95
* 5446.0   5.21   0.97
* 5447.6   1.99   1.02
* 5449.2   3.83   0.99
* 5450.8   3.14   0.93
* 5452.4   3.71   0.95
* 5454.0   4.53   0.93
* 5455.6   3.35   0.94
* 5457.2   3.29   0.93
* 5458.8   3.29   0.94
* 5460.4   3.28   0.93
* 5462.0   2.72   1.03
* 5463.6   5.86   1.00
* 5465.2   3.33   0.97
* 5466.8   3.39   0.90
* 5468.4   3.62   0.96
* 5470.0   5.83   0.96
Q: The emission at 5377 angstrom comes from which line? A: [O III]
